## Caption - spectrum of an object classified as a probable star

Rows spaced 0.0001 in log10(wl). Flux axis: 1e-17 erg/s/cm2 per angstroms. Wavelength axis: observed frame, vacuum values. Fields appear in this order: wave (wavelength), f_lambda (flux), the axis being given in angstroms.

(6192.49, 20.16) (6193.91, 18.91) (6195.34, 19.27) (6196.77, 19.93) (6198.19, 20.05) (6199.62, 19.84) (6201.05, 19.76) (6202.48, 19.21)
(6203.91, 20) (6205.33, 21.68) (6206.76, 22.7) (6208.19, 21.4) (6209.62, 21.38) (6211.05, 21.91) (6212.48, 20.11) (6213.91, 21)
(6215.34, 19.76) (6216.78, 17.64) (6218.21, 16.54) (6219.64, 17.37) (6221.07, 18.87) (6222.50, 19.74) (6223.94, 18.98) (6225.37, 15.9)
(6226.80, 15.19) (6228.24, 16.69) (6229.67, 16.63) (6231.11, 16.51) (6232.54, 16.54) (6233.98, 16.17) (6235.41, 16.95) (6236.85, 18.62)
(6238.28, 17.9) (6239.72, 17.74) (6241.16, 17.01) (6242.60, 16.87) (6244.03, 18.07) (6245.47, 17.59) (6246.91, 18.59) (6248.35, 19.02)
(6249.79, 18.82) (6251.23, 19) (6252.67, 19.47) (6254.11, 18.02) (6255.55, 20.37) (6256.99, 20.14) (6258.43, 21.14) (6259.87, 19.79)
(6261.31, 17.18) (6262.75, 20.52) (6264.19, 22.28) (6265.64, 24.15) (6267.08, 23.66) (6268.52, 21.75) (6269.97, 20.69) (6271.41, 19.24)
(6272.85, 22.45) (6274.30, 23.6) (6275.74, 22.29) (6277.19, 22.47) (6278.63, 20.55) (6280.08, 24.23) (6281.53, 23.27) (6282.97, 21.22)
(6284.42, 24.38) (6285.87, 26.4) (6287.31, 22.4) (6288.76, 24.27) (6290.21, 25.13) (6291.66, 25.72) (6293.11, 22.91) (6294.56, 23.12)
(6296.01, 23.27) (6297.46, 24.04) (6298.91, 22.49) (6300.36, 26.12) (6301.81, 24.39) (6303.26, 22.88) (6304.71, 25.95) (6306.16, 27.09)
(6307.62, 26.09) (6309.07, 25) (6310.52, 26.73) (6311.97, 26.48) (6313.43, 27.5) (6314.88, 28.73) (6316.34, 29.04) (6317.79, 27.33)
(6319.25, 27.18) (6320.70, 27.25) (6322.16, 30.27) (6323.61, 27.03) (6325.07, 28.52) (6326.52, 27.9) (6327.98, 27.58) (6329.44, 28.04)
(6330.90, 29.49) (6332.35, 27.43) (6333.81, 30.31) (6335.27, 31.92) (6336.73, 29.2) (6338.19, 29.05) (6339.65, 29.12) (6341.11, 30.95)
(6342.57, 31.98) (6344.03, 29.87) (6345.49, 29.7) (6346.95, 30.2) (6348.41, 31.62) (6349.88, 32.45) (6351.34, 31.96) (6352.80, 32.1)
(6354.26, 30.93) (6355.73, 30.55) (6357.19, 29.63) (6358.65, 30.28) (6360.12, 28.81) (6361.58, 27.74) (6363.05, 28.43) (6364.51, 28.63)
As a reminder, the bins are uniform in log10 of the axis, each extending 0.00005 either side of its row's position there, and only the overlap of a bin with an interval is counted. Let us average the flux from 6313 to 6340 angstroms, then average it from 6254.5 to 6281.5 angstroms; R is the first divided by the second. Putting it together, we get 1.33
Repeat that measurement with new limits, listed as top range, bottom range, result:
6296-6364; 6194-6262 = 1.51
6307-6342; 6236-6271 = 1.45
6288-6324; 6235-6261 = 1.39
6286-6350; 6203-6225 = 1.37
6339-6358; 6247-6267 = 1.54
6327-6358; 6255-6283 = 1.40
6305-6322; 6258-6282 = 1.25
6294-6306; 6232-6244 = 1.40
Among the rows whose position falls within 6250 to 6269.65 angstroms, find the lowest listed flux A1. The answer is 17.18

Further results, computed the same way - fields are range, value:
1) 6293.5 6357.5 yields 22.49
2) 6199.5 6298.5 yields 15.19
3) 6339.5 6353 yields 29.12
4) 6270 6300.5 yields 19.24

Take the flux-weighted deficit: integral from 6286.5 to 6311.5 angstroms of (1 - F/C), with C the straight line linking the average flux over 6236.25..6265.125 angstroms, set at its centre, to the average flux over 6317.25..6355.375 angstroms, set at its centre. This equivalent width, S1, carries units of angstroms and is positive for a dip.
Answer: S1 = 0.37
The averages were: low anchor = 18.9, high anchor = 29.6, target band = 24.6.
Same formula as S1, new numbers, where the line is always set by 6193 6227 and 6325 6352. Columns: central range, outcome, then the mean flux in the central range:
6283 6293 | 0.6 angstroms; 24.4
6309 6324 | 0.3 angstroms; 27.6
